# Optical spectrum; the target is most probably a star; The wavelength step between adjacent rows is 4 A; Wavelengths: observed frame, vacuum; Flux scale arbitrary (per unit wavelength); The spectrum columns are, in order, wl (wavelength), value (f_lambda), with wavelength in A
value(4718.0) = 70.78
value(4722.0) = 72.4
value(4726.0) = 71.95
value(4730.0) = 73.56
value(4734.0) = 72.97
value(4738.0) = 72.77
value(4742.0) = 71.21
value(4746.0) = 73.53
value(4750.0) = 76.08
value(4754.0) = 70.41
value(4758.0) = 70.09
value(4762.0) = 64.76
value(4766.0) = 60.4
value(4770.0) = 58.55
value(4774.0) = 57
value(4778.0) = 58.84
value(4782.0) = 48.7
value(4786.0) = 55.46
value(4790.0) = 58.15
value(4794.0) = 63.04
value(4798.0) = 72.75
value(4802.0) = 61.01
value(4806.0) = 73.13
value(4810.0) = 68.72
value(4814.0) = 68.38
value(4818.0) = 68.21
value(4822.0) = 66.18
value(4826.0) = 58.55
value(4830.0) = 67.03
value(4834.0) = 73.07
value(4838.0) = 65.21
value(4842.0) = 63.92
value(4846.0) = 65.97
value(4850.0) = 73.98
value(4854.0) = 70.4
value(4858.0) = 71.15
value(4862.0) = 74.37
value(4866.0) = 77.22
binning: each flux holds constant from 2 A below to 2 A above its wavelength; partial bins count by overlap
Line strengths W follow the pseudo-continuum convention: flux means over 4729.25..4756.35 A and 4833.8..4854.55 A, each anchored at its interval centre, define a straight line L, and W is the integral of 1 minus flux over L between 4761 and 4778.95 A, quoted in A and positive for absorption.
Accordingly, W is 2.99 A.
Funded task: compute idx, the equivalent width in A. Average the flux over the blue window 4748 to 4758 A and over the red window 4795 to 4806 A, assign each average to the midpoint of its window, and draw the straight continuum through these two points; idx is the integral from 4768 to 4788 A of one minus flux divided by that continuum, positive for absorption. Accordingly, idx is 4.09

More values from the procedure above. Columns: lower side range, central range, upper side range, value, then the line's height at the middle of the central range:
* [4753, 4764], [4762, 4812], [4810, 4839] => 4.56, 67.6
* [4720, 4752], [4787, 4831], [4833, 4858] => 2.84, 70.2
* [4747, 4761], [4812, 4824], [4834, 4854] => 0.28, 69.2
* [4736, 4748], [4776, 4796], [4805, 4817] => 3.92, 70.7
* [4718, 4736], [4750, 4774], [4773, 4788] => -1.59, 61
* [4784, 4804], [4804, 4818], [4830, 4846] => -1.26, 64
